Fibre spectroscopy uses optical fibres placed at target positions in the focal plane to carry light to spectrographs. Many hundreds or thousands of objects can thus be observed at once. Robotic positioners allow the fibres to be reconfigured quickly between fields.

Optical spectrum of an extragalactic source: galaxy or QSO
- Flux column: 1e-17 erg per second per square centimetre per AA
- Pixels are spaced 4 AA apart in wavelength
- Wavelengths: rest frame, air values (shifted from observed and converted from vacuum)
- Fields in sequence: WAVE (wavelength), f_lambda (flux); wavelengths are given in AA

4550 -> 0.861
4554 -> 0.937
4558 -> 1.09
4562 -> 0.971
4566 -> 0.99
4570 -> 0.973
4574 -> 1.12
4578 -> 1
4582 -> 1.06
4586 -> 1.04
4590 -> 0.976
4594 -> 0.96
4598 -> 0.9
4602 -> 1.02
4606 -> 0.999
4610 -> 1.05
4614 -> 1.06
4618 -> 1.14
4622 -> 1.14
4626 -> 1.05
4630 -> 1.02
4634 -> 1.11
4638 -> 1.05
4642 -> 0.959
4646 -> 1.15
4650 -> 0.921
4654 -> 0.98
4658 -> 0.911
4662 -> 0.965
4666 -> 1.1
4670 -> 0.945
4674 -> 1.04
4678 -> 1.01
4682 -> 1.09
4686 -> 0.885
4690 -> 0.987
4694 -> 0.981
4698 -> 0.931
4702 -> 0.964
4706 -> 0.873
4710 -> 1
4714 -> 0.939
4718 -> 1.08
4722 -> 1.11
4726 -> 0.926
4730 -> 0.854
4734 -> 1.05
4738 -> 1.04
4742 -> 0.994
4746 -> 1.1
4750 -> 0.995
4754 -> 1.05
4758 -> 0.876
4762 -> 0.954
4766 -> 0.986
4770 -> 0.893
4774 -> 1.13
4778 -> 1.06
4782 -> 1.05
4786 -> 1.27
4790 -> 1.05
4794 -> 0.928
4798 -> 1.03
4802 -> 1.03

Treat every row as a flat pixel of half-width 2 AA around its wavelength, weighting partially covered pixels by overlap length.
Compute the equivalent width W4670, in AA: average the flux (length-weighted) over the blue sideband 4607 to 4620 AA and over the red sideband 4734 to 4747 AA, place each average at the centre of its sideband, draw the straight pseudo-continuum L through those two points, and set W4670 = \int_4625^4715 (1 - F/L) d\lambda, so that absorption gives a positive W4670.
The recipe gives 5.7 AA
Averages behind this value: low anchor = 1.08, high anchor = 1.04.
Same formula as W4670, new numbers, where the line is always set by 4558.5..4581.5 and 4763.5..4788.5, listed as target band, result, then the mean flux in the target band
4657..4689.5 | 1.4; 0.995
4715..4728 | 0.2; 1.03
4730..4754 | 0.8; 1.02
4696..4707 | 1.3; 0.927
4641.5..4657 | 0.5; 1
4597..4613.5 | 0.4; 1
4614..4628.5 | -1.0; 1.1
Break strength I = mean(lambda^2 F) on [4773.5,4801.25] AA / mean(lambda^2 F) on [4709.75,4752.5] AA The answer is 1.08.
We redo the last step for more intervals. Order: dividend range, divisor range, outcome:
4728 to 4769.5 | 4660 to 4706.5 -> 1.03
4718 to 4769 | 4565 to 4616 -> 1.05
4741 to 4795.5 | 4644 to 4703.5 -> 1.08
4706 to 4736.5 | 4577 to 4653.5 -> 1.00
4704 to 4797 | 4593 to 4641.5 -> 1.03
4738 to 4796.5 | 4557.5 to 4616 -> 1.09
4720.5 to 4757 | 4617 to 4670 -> 1.02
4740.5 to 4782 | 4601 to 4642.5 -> 1.01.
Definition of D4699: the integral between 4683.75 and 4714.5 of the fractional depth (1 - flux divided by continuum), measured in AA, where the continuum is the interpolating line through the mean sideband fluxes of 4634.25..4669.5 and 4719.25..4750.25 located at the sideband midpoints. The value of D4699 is 1.9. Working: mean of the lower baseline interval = 1.01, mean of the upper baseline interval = 1.01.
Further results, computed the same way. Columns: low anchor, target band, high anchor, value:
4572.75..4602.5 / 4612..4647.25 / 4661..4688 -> -2.4 AA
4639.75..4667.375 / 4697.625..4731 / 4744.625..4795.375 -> 1.4 AA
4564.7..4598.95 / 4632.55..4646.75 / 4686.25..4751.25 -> -0.9 AA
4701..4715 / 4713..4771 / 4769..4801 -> 0.0 AA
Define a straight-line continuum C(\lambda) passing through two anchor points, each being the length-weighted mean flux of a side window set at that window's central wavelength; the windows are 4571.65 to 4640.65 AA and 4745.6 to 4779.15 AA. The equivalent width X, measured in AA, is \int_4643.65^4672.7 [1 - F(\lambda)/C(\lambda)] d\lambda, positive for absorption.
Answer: 0.8 AA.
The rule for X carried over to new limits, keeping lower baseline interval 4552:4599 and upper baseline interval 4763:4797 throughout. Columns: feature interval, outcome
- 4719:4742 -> 0.75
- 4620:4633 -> -0.77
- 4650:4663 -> 0.93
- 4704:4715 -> 0.98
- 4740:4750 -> -0.01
